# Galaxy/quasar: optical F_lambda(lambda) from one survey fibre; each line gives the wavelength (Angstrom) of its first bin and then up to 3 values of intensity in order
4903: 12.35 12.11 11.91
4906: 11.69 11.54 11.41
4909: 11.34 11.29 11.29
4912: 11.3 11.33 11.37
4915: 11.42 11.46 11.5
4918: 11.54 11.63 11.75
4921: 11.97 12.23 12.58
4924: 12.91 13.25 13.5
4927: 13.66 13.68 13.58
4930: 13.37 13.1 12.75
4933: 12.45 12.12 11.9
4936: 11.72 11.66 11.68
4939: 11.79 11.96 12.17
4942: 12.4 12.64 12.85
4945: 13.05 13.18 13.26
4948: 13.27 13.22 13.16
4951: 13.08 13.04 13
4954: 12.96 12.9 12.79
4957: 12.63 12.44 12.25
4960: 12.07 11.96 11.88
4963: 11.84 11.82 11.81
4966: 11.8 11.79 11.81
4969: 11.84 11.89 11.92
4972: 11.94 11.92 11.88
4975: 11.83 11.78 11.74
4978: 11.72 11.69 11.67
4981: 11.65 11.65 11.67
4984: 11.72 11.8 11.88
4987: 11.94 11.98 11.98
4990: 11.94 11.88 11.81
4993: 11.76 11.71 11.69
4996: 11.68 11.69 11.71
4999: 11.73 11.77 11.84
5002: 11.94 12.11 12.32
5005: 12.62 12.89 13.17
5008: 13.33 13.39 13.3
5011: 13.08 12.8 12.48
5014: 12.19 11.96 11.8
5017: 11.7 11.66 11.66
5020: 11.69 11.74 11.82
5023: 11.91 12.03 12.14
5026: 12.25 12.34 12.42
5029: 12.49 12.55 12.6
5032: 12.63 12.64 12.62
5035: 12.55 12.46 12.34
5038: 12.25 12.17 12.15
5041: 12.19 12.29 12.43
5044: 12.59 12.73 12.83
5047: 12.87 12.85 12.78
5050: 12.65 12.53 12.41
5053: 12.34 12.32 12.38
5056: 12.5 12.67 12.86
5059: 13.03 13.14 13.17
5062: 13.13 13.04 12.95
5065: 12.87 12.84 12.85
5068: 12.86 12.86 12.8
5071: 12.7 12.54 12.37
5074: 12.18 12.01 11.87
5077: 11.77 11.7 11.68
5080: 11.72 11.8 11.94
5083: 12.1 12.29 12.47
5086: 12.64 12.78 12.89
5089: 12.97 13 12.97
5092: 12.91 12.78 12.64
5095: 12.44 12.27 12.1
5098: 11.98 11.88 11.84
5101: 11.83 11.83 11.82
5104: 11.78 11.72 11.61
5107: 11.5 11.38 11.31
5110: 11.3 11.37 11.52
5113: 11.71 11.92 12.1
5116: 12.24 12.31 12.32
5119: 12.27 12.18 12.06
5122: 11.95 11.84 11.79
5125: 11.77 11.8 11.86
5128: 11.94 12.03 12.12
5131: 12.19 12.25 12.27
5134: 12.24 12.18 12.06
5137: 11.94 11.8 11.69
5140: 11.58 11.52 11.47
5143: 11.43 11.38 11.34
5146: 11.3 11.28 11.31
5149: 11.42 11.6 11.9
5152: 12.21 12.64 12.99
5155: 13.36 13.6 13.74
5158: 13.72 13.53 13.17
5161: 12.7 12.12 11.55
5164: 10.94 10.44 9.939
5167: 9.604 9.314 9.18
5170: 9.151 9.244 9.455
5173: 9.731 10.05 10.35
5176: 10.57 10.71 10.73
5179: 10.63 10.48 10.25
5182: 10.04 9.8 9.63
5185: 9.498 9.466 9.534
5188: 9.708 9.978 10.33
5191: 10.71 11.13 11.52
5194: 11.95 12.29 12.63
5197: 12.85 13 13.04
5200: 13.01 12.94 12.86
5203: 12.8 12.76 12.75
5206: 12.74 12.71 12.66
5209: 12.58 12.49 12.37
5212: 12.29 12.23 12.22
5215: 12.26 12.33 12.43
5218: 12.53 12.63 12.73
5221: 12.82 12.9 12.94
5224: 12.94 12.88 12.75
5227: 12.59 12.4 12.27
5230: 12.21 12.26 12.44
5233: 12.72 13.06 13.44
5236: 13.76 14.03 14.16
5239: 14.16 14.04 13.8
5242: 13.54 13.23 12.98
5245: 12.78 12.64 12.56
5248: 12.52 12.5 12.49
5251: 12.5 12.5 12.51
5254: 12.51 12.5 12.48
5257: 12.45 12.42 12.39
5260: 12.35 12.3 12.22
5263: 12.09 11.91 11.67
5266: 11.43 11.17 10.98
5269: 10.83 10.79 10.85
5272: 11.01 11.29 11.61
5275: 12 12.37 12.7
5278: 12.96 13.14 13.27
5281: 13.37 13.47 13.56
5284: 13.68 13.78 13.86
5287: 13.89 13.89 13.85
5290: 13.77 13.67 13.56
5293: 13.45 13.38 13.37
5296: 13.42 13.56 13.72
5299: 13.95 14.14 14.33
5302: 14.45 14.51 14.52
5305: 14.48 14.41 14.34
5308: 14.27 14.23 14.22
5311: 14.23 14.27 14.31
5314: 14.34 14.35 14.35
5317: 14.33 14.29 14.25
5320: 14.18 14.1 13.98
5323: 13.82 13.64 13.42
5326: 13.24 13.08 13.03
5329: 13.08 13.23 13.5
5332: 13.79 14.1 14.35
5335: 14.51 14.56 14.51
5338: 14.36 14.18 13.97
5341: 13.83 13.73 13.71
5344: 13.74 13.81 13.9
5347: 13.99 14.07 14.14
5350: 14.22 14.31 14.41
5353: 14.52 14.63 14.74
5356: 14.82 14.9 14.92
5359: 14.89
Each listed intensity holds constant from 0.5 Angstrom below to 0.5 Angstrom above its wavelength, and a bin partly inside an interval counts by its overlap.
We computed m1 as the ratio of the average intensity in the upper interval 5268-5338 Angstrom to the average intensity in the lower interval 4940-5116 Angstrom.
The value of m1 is 1.10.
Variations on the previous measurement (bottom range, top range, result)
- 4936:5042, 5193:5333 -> 1.07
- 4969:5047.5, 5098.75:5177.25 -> 0.96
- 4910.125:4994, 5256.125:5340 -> 1.10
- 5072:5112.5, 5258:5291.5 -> 1.03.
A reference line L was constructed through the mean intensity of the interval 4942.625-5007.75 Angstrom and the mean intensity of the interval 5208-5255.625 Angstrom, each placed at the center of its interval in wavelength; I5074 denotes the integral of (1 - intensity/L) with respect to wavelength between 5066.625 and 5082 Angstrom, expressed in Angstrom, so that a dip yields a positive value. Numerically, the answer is 0.2 Angstrom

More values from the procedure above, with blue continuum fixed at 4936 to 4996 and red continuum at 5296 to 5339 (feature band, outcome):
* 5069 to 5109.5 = 2.0 Angstrom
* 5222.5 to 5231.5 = 0.6 Angstrom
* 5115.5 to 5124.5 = 0.6 Angstrom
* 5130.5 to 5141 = 0.9 Angstrom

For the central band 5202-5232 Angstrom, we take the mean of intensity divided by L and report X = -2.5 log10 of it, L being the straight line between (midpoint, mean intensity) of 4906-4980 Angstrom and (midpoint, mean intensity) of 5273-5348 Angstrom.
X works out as 0.07 mag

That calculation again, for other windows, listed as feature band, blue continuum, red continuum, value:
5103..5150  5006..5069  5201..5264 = 0.07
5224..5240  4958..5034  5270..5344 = 0.02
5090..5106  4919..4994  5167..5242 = -0.01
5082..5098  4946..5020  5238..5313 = -0.01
